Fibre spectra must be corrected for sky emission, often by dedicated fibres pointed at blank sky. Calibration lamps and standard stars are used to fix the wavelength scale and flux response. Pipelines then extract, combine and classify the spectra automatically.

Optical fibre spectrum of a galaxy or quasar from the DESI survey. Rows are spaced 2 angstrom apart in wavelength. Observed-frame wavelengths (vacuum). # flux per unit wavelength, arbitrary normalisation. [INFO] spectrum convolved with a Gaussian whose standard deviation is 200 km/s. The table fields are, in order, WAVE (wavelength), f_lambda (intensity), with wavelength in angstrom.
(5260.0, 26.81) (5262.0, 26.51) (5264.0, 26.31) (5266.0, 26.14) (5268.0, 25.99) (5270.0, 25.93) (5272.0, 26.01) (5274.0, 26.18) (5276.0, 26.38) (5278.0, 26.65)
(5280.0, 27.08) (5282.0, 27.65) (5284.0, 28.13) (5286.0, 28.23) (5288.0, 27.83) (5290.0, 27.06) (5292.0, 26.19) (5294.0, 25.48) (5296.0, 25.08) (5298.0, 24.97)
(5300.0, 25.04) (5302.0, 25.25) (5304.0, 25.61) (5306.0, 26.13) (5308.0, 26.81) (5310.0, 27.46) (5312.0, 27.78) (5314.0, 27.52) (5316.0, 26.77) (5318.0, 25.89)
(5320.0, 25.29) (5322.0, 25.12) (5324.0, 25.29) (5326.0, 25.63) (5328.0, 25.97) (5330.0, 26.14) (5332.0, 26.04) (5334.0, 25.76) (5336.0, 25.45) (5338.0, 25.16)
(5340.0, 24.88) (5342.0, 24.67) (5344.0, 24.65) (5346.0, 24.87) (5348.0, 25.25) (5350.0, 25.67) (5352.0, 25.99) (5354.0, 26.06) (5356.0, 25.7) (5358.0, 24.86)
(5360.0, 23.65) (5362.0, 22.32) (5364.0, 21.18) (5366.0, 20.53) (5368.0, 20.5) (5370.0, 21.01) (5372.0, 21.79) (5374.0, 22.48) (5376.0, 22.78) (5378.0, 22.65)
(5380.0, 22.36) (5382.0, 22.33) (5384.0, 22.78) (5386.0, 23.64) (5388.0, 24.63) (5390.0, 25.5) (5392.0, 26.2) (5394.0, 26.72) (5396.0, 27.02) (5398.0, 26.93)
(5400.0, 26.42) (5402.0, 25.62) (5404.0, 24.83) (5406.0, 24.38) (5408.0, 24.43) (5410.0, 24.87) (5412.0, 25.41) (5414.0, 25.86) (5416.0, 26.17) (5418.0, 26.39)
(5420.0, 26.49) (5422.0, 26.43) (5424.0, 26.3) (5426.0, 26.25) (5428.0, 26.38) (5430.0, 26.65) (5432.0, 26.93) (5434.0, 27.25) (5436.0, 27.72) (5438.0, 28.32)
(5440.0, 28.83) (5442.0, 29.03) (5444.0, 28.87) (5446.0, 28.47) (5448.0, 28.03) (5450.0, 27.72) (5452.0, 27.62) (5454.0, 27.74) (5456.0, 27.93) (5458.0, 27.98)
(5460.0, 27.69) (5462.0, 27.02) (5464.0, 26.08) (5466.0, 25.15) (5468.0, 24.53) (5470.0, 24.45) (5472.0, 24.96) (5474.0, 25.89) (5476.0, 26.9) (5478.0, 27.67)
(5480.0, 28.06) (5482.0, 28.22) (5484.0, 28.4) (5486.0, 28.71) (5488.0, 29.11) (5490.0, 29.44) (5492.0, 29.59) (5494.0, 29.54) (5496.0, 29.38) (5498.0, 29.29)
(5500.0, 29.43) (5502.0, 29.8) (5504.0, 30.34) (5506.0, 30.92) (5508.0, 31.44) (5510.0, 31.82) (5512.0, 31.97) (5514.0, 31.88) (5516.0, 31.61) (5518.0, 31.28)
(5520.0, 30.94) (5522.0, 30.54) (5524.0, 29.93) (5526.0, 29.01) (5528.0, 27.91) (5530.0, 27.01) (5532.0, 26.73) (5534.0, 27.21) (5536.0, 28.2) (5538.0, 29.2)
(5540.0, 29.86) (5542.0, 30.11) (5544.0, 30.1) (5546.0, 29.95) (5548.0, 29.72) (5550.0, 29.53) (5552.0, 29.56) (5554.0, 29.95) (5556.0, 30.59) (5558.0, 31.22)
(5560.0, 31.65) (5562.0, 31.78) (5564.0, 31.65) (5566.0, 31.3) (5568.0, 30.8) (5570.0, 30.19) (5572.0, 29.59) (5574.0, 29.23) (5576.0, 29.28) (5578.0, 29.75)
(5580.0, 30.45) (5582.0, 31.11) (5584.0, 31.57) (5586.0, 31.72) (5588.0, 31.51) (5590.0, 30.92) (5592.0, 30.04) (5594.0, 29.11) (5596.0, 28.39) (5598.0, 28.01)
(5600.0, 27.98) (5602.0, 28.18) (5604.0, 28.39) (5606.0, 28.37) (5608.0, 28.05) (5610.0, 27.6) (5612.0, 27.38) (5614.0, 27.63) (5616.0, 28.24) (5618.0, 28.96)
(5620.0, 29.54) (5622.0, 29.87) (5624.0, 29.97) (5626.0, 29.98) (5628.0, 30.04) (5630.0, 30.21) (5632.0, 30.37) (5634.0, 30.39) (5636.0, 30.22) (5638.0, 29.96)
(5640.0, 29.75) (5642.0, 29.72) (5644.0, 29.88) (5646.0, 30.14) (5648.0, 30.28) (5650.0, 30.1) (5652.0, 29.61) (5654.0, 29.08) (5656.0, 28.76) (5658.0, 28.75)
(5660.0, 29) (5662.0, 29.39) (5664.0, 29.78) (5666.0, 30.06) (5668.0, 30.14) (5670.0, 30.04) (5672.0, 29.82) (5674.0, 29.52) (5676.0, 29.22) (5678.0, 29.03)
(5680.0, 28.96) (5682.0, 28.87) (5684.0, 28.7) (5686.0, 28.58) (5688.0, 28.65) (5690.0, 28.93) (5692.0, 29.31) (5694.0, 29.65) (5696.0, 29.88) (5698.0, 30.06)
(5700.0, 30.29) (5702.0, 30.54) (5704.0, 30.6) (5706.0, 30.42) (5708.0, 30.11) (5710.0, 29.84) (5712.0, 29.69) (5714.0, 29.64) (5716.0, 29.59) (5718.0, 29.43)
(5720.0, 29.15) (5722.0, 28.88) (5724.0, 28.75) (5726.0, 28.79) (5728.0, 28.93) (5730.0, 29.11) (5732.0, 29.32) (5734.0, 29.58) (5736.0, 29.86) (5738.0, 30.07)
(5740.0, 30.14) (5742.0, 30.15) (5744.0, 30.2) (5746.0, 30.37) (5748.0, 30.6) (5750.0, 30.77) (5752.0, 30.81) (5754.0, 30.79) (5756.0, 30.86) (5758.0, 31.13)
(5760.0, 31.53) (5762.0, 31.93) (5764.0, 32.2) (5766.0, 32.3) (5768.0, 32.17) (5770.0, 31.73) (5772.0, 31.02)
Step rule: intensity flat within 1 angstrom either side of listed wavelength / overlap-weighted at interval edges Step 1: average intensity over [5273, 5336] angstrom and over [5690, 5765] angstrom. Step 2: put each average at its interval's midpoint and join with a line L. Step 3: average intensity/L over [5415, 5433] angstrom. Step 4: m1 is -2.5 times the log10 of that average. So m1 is 0.04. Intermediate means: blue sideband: 26.3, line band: 26.4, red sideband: 30.1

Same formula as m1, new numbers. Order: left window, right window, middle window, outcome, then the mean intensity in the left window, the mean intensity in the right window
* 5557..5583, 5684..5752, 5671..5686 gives 0.03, 30.6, 29.7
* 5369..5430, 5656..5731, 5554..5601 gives -0.10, 24.9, 29.5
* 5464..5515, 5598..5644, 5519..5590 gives -0.04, 28.6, 29.1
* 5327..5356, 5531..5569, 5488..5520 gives -0.06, 25.5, 30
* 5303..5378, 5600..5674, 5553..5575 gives -0.09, 24.8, 29.4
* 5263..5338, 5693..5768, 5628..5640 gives -0.03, 26.3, 30.2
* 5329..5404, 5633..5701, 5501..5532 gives -0.13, 24.3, 29.5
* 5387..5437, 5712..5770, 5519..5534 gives -0.05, 26.1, 30.3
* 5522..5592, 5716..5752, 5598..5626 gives 0.05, 30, 29.7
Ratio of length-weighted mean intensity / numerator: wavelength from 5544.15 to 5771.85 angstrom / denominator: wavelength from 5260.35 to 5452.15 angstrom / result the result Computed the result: 1.16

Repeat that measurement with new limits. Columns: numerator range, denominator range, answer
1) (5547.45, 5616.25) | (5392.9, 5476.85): 1.12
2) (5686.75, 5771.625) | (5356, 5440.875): 1.21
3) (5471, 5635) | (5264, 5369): 1.15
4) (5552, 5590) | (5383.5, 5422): 1.20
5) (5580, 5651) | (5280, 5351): 1.13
